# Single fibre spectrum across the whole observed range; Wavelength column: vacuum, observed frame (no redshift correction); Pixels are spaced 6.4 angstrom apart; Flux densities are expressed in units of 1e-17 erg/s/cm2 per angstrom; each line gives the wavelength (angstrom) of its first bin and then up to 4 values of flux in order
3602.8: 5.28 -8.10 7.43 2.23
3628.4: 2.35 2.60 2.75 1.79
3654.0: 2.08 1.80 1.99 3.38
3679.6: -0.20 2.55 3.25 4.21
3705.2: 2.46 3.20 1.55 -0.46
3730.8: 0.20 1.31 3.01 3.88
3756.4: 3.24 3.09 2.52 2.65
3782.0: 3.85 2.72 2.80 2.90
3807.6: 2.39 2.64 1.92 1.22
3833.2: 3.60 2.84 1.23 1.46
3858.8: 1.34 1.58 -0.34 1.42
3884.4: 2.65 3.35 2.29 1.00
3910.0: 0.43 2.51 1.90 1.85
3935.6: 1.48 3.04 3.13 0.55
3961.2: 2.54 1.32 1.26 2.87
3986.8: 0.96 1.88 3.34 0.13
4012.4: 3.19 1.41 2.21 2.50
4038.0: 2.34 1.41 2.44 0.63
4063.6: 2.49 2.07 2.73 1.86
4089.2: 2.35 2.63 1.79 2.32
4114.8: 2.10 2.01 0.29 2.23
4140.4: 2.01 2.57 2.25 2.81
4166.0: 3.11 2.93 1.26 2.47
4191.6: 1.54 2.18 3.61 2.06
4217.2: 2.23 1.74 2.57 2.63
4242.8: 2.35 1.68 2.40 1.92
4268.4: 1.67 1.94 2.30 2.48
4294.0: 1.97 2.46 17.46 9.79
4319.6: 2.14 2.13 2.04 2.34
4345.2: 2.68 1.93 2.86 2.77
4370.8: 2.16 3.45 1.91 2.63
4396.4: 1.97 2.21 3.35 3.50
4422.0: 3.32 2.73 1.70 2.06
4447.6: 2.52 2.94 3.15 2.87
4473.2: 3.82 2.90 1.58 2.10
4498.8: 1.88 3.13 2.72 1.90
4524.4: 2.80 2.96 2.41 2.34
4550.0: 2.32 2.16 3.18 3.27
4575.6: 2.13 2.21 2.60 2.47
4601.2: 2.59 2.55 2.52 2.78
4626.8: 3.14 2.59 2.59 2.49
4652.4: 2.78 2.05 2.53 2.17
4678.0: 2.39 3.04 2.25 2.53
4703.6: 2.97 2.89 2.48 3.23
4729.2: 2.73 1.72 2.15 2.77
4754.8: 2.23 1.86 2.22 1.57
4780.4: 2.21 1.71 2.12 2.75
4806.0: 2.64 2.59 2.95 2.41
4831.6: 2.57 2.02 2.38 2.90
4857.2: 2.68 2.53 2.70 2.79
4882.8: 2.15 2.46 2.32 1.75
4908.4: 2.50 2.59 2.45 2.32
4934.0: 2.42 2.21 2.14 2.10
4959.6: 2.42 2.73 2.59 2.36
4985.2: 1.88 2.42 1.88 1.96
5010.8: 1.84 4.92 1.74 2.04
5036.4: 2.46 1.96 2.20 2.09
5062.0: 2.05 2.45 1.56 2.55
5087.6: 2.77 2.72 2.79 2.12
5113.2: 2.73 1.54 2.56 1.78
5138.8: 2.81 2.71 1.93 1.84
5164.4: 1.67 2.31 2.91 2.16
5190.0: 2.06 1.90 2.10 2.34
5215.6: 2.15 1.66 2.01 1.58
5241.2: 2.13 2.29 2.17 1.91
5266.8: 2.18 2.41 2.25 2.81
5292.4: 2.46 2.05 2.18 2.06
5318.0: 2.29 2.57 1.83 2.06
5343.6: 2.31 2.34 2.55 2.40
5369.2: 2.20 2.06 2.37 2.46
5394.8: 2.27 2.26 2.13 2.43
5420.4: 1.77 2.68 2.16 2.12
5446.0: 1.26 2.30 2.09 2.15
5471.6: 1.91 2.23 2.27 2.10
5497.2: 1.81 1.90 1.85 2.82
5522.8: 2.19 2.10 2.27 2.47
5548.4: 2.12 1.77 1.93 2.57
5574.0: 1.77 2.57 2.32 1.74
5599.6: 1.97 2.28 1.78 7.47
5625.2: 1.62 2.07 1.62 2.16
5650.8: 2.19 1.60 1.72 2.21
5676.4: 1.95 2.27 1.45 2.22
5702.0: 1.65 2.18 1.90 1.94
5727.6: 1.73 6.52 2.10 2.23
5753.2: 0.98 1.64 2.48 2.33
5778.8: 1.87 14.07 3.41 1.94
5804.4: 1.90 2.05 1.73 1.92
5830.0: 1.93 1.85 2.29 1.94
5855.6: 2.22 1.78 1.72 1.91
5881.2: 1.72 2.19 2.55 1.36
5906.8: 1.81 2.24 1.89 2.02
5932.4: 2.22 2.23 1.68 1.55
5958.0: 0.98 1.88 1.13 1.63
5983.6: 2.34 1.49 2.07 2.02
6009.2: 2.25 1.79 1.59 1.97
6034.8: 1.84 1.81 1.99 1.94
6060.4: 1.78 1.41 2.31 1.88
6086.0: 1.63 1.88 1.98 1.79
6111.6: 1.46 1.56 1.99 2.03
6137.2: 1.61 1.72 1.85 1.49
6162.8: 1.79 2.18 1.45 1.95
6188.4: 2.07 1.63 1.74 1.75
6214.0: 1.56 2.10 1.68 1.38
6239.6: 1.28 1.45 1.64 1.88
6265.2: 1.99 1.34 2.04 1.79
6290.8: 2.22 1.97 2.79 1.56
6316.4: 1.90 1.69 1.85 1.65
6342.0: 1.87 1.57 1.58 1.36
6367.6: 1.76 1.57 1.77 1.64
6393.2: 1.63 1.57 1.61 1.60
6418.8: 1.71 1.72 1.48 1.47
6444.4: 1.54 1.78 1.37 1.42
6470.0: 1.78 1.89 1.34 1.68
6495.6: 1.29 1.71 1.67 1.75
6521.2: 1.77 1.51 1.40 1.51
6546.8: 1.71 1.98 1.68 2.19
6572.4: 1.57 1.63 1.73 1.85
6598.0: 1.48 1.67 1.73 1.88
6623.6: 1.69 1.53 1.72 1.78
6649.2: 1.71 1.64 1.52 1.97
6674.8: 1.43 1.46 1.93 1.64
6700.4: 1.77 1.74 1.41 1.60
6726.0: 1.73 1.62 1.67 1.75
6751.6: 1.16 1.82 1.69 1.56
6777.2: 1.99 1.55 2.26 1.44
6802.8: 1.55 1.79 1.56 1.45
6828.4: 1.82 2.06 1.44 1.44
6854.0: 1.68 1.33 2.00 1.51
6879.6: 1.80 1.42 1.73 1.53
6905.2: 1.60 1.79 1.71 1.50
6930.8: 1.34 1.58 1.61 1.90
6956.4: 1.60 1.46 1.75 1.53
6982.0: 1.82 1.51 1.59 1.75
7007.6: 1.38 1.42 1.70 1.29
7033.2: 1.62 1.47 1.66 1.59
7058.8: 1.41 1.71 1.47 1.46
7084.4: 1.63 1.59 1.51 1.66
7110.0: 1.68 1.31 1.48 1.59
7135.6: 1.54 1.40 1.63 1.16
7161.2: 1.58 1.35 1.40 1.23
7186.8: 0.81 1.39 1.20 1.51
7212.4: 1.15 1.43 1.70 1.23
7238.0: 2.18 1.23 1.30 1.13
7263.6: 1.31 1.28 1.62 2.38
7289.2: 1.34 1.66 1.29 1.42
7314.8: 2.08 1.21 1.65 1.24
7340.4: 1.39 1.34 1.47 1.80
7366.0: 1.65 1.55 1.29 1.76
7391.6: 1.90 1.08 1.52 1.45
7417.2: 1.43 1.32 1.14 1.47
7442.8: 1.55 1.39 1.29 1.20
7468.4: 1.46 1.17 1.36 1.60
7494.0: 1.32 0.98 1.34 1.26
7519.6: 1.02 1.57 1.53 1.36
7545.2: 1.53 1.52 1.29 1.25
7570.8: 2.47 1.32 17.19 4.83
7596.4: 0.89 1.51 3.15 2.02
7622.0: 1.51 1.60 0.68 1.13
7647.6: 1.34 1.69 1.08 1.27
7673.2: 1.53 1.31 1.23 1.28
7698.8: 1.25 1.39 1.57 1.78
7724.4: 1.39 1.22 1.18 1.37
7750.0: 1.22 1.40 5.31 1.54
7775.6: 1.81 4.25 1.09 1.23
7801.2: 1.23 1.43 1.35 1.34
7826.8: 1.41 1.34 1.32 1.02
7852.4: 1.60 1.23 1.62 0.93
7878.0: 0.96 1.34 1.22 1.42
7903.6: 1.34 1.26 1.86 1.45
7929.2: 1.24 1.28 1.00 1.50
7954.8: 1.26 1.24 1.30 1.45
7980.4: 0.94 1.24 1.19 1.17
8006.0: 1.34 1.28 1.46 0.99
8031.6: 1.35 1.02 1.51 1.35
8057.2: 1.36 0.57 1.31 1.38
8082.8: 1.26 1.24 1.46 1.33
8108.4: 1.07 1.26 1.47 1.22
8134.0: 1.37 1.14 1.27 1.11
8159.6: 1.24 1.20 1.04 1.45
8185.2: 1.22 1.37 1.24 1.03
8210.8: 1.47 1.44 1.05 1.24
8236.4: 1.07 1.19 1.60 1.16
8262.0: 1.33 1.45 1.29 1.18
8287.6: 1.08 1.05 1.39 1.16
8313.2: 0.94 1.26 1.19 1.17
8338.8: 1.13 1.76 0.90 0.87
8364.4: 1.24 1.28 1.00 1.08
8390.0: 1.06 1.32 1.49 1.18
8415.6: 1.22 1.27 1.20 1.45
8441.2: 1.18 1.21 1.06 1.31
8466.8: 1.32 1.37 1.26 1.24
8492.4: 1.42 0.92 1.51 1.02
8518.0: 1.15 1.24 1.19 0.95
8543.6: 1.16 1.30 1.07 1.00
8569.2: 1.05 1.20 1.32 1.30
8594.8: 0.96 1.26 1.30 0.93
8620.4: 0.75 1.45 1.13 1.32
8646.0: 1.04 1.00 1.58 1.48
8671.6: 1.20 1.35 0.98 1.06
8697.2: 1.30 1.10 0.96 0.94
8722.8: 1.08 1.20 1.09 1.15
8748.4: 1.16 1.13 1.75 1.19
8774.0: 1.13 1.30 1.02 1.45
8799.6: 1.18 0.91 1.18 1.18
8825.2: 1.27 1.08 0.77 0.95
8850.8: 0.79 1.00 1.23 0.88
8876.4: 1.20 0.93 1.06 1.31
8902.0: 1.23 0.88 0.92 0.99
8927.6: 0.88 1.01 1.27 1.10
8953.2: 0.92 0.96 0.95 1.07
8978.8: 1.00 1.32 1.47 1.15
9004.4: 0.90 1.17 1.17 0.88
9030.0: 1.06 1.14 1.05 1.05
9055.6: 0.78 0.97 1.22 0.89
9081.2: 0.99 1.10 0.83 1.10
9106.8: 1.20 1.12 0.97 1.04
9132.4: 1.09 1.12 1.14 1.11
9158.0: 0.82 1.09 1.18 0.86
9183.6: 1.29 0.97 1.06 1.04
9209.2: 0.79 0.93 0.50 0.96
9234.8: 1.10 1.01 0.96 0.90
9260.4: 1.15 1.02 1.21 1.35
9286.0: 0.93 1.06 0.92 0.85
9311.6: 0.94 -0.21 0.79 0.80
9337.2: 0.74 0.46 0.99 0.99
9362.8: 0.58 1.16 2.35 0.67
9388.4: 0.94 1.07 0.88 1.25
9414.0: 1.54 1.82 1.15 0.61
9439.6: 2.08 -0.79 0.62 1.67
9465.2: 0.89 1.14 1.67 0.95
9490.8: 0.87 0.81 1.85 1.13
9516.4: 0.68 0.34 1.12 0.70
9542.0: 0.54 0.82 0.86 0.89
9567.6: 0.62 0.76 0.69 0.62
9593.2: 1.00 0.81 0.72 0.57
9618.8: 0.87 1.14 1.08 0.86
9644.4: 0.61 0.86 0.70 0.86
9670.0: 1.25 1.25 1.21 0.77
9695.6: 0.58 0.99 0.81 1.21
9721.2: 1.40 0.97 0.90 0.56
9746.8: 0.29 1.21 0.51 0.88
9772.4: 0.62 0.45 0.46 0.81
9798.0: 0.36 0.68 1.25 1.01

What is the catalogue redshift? 0.16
